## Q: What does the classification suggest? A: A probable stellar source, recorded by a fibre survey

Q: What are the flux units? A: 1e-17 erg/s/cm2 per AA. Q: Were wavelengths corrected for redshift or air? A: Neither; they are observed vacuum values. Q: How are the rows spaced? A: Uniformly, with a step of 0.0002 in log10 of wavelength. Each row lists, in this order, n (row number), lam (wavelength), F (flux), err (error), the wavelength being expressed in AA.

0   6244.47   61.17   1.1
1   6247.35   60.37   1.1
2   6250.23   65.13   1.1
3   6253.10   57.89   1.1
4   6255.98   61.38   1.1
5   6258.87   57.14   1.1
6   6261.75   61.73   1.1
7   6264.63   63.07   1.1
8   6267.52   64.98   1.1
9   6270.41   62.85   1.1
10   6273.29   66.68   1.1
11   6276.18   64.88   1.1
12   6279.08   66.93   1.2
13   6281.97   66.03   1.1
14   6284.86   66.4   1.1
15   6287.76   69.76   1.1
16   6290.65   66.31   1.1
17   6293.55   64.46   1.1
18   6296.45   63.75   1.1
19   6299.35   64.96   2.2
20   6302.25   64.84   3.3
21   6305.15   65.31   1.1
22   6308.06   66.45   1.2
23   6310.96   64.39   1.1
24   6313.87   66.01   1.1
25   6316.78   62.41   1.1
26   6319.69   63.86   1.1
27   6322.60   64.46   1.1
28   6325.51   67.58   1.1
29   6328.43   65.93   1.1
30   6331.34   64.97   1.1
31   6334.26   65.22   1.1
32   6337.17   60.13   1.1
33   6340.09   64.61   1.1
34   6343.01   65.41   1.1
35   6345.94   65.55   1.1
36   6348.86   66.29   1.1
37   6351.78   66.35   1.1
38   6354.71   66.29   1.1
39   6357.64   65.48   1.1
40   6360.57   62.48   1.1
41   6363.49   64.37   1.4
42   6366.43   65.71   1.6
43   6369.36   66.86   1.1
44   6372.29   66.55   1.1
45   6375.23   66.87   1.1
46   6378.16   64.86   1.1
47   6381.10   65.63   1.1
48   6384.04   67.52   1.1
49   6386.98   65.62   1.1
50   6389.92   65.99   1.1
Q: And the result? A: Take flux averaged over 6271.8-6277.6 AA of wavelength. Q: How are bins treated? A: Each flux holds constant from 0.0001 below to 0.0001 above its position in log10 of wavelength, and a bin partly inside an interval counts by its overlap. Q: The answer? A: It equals 65.8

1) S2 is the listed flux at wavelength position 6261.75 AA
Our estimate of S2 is 61.73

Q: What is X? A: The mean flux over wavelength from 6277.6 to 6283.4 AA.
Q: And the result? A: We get 66.4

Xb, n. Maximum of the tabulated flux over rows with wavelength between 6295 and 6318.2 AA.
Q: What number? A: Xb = 66.45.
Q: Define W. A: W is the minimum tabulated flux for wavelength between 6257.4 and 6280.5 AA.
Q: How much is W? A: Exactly 57.14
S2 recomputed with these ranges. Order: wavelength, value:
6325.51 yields 67.58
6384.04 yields 67.52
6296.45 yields 63.75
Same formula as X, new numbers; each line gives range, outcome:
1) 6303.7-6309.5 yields 65.8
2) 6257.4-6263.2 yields 59.4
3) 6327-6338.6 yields 64.1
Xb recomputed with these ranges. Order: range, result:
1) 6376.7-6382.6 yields 65.63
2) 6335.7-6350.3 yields 66.29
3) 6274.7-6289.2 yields 69.76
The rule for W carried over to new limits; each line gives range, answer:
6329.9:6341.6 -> 60.13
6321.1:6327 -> 64.46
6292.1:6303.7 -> 63.75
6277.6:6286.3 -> 66.03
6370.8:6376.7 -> 66.55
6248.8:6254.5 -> 57.89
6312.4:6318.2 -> 62.41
